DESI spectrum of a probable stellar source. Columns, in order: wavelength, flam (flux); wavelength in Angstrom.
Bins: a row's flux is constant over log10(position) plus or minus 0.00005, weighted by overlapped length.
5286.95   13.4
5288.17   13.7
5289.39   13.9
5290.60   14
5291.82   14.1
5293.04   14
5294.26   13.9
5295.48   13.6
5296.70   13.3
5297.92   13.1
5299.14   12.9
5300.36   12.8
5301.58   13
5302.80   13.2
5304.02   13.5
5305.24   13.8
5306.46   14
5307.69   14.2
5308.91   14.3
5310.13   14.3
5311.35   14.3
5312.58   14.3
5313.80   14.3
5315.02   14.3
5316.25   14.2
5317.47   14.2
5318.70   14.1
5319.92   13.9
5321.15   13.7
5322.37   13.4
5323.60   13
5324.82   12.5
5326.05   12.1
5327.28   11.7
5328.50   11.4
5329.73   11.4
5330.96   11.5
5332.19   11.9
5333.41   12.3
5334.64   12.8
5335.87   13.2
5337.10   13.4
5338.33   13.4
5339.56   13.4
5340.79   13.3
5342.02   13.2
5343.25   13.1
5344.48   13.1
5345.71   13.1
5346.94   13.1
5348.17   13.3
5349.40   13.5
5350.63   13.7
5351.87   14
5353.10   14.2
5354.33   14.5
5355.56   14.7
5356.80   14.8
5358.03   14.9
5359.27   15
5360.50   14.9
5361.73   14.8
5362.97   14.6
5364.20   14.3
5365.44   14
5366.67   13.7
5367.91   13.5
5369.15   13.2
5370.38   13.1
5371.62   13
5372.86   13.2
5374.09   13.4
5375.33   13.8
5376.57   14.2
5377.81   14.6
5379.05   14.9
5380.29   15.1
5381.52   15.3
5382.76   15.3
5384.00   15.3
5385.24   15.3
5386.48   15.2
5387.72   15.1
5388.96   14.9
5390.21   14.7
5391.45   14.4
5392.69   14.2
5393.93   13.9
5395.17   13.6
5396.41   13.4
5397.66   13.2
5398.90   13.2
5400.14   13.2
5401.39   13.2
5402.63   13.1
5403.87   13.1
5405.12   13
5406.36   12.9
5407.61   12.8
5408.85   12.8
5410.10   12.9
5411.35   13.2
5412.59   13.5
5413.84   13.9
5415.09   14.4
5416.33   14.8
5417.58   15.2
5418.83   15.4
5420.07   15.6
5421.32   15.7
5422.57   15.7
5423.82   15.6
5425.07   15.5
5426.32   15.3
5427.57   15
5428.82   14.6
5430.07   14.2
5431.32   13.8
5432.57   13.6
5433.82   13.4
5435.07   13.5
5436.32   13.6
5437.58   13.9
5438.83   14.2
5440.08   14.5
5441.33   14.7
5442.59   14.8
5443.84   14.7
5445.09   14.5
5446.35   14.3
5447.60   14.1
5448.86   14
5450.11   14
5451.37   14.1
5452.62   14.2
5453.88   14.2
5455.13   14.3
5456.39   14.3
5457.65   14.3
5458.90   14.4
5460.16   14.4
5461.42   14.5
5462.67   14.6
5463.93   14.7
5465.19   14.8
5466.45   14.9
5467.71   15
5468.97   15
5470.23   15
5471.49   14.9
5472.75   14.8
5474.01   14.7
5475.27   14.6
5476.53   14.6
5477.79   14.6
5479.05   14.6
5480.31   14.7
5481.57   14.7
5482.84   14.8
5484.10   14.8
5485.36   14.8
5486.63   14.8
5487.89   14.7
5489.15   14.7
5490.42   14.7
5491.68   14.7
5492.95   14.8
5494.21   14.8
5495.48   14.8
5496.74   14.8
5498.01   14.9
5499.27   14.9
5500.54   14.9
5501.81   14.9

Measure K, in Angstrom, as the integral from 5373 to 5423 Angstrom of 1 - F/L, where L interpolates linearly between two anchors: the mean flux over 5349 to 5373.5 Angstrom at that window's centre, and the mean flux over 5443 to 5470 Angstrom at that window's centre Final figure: 0.2 Angstrom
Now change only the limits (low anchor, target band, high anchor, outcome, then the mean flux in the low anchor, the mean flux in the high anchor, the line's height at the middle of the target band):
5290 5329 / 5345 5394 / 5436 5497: -1.2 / 13.5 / 14.6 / 13.9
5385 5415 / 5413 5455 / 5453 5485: -1.1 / 13.7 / 14.6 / 14.2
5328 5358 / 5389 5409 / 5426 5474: 0.5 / 13.2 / 14.4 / 13.8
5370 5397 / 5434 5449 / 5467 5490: 0.4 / 14.4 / 14.8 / 14.6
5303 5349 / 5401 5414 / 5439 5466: 0.8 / 13.3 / 14.4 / 14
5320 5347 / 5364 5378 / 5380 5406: 0.0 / 12.7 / 14.2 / 13.6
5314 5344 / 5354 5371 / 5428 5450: -1.2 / 13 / 14.1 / 13.3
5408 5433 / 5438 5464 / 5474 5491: 0.4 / 14.5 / 14.7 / 14.6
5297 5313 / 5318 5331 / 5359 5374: 1.0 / 13.7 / 13.9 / 13.7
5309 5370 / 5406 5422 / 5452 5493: 0.1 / 13.5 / 14.7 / 14.2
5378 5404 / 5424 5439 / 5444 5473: 0.2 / 14.3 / 14.5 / 14.4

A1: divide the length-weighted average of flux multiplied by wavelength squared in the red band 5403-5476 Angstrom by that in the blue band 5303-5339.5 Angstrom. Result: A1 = 1.13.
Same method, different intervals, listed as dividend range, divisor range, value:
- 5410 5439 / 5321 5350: 1.17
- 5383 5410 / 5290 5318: 1.04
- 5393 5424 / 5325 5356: 1.09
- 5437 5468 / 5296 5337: 1.15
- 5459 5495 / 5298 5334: 1.18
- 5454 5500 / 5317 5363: 1.16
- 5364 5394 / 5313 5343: 1.12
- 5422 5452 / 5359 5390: 1.02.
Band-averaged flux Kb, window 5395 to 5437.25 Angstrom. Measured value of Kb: 14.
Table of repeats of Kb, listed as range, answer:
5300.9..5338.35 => 13.3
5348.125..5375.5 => 14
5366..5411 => 13.9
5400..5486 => 14.3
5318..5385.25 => 13.6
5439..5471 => 14.5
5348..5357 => 14.1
